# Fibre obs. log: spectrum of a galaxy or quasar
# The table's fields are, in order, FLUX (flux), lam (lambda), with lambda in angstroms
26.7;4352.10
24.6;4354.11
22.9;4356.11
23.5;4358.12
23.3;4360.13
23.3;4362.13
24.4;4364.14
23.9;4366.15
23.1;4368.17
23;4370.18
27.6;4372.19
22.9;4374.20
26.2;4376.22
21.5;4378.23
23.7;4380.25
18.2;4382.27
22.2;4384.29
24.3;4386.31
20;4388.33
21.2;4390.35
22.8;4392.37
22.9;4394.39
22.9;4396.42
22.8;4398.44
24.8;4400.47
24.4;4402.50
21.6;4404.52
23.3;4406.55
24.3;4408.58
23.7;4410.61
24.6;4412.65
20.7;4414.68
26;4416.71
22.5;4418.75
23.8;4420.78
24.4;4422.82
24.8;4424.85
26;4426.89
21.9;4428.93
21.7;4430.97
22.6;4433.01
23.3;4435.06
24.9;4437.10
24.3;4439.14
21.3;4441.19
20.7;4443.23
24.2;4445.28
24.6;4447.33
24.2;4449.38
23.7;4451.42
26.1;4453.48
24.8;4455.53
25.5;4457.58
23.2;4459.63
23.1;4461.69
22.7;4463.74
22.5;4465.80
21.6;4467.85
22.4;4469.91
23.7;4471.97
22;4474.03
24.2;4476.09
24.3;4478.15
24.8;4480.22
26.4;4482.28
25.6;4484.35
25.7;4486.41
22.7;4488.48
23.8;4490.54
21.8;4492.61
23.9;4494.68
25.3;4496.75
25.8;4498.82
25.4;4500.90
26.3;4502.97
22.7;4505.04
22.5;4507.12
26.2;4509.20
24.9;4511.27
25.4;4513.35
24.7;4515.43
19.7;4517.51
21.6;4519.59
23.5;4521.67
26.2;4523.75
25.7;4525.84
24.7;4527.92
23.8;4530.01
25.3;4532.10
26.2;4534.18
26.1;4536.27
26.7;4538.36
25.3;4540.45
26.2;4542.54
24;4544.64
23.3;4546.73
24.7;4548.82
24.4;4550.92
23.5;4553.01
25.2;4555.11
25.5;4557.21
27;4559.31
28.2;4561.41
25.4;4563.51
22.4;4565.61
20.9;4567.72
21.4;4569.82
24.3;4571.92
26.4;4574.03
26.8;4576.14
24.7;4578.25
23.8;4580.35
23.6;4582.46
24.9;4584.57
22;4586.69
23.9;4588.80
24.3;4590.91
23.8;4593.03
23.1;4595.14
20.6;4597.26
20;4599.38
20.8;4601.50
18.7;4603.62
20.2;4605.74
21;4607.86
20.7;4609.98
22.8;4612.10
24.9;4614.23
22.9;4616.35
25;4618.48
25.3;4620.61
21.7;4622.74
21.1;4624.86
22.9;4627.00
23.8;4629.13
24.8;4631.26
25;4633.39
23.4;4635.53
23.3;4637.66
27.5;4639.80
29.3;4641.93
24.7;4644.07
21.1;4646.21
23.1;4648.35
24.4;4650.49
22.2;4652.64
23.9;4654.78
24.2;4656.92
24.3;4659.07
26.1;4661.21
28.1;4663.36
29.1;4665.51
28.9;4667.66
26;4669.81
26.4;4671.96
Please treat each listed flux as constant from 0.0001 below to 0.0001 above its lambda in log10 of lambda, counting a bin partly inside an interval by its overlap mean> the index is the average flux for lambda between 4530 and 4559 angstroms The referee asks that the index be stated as 25.1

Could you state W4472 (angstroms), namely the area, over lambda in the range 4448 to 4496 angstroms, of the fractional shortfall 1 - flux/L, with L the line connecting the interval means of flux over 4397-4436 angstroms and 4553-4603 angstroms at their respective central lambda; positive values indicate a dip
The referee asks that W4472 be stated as -0.50 angstroms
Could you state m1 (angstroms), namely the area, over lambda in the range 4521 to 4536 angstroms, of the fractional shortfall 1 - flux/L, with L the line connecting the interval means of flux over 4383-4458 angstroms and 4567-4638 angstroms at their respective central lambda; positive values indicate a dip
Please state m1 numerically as -1.27 angstroms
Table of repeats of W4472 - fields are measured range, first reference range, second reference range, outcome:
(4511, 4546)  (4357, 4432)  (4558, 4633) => -2.1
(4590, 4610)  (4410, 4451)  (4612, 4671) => 2.5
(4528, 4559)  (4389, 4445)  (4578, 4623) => -3.0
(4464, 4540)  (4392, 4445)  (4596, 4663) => -3.1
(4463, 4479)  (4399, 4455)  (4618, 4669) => 0.6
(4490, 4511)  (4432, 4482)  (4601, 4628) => -1.1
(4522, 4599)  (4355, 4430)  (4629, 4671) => 0.1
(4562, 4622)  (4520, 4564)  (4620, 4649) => 3.8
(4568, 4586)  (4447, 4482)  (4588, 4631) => -1.2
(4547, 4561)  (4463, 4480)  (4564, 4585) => -0.8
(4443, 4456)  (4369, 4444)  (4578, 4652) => -0.6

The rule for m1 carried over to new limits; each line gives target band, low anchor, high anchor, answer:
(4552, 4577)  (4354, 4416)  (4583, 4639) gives -2.1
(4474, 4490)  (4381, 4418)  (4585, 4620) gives -1.4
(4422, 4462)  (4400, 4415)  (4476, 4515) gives 0.3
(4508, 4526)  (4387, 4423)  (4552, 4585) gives 0.0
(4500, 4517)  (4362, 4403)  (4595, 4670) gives -0.8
